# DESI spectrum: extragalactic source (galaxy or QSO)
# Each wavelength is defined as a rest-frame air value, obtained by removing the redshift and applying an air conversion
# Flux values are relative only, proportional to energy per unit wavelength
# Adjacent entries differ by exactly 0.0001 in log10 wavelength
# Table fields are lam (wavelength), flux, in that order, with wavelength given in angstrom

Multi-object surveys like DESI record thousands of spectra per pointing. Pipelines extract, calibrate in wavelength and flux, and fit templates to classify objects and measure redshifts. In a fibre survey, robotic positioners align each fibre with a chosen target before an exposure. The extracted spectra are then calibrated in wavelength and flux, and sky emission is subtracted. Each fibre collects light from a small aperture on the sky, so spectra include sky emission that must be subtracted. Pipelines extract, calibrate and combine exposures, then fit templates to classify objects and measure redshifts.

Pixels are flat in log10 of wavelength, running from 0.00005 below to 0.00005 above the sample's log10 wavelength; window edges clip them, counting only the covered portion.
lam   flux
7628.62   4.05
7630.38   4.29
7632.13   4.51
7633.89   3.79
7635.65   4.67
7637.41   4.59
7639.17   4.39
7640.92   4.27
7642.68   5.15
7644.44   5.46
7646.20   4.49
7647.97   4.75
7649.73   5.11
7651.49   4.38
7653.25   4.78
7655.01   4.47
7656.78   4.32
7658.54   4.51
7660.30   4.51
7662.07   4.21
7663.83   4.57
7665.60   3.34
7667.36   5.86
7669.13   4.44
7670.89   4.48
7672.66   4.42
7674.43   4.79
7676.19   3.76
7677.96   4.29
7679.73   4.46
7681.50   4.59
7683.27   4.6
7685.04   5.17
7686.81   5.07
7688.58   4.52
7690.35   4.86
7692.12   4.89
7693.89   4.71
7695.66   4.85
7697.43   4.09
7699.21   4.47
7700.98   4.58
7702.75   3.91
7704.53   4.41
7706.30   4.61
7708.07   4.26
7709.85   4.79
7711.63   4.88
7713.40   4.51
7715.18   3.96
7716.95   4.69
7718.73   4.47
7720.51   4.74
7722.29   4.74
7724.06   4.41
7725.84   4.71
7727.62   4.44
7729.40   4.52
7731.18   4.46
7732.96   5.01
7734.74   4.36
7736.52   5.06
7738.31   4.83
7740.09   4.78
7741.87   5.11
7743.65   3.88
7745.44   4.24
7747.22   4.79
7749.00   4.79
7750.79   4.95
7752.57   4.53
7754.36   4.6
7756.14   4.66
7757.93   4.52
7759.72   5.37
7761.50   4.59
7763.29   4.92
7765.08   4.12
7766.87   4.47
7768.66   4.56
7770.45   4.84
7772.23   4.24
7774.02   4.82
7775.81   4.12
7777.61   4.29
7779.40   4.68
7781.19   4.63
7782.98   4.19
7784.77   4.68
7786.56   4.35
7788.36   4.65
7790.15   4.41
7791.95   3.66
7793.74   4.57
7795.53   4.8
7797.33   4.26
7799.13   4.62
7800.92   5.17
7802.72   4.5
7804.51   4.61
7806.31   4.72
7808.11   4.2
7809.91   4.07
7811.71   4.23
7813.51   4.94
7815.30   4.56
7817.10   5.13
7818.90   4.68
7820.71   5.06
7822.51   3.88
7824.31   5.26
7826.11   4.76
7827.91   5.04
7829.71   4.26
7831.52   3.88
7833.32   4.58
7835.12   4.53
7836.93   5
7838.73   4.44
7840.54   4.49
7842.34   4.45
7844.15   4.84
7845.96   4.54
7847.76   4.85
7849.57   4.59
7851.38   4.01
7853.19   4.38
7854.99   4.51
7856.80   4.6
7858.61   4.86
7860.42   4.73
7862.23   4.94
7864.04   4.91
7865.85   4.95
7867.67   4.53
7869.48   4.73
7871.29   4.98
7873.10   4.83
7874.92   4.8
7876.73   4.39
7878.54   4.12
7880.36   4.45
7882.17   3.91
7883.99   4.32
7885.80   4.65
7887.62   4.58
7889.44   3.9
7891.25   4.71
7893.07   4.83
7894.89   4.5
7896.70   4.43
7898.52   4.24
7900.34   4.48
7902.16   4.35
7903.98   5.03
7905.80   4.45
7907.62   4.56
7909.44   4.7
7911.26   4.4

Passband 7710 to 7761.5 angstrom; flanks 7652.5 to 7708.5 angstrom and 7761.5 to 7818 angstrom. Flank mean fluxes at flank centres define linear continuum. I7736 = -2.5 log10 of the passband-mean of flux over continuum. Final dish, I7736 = -0.029 mag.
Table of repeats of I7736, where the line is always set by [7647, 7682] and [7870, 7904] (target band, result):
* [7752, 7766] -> -0.04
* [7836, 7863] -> -0.03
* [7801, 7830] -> -0.04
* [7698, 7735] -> -0.01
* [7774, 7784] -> 0.02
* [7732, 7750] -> -0.04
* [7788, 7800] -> 0.02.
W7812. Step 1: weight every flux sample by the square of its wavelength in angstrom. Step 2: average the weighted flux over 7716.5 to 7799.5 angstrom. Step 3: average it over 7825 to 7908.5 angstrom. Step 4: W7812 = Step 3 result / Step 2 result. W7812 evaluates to 1.03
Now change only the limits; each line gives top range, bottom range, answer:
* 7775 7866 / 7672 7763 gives 1.02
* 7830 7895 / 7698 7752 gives 1.03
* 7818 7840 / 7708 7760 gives 1.02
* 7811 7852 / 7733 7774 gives 1.01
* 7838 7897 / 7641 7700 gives 1.04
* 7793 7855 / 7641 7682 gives 1.05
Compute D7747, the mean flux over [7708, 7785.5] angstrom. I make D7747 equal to 4.6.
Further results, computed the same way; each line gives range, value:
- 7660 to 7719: 4.53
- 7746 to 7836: 4.57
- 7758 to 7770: 4.67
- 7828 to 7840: 4.49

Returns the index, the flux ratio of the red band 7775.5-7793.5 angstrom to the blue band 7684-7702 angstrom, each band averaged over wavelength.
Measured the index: 0.93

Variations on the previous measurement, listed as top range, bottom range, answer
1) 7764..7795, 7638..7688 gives 0.97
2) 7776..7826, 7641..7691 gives 0.99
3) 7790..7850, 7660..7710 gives 1.01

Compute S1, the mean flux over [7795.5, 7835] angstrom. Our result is 4.59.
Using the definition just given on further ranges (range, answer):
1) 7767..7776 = 4.55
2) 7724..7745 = 4.63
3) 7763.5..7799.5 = 4.45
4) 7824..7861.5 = 4.59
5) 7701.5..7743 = 4.59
